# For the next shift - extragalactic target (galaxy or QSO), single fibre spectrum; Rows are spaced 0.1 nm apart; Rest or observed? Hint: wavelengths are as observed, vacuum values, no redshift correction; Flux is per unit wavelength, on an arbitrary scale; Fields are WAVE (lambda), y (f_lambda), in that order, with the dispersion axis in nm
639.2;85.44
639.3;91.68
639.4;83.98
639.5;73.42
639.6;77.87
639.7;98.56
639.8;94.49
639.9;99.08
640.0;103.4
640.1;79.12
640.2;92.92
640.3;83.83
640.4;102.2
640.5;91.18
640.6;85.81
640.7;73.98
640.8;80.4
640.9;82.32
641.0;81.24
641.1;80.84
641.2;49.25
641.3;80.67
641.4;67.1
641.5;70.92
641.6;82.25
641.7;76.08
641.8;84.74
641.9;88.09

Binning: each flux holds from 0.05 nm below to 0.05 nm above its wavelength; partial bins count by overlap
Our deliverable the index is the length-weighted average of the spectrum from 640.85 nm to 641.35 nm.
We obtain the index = 74.9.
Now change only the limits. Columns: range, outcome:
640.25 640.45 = 93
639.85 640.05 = 101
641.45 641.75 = 76.4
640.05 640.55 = 89.8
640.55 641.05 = 80.8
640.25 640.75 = 87.4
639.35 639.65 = 78.4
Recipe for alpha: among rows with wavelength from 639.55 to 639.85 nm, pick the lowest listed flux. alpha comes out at 77.87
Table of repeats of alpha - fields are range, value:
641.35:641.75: 67.1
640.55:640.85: 73.98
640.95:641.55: 49.25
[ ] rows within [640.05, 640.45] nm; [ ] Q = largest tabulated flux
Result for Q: 102.2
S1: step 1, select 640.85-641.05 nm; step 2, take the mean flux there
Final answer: 81.8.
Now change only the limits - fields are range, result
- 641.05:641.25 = 65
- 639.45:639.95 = 88.7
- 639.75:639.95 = 96.8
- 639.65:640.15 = 94.9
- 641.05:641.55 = 69.8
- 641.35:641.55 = 69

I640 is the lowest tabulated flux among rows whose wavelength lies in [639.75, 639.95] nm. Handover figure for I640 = 94.49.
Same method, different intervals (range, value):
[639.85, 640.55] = 79.12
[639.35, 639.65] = 73.42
